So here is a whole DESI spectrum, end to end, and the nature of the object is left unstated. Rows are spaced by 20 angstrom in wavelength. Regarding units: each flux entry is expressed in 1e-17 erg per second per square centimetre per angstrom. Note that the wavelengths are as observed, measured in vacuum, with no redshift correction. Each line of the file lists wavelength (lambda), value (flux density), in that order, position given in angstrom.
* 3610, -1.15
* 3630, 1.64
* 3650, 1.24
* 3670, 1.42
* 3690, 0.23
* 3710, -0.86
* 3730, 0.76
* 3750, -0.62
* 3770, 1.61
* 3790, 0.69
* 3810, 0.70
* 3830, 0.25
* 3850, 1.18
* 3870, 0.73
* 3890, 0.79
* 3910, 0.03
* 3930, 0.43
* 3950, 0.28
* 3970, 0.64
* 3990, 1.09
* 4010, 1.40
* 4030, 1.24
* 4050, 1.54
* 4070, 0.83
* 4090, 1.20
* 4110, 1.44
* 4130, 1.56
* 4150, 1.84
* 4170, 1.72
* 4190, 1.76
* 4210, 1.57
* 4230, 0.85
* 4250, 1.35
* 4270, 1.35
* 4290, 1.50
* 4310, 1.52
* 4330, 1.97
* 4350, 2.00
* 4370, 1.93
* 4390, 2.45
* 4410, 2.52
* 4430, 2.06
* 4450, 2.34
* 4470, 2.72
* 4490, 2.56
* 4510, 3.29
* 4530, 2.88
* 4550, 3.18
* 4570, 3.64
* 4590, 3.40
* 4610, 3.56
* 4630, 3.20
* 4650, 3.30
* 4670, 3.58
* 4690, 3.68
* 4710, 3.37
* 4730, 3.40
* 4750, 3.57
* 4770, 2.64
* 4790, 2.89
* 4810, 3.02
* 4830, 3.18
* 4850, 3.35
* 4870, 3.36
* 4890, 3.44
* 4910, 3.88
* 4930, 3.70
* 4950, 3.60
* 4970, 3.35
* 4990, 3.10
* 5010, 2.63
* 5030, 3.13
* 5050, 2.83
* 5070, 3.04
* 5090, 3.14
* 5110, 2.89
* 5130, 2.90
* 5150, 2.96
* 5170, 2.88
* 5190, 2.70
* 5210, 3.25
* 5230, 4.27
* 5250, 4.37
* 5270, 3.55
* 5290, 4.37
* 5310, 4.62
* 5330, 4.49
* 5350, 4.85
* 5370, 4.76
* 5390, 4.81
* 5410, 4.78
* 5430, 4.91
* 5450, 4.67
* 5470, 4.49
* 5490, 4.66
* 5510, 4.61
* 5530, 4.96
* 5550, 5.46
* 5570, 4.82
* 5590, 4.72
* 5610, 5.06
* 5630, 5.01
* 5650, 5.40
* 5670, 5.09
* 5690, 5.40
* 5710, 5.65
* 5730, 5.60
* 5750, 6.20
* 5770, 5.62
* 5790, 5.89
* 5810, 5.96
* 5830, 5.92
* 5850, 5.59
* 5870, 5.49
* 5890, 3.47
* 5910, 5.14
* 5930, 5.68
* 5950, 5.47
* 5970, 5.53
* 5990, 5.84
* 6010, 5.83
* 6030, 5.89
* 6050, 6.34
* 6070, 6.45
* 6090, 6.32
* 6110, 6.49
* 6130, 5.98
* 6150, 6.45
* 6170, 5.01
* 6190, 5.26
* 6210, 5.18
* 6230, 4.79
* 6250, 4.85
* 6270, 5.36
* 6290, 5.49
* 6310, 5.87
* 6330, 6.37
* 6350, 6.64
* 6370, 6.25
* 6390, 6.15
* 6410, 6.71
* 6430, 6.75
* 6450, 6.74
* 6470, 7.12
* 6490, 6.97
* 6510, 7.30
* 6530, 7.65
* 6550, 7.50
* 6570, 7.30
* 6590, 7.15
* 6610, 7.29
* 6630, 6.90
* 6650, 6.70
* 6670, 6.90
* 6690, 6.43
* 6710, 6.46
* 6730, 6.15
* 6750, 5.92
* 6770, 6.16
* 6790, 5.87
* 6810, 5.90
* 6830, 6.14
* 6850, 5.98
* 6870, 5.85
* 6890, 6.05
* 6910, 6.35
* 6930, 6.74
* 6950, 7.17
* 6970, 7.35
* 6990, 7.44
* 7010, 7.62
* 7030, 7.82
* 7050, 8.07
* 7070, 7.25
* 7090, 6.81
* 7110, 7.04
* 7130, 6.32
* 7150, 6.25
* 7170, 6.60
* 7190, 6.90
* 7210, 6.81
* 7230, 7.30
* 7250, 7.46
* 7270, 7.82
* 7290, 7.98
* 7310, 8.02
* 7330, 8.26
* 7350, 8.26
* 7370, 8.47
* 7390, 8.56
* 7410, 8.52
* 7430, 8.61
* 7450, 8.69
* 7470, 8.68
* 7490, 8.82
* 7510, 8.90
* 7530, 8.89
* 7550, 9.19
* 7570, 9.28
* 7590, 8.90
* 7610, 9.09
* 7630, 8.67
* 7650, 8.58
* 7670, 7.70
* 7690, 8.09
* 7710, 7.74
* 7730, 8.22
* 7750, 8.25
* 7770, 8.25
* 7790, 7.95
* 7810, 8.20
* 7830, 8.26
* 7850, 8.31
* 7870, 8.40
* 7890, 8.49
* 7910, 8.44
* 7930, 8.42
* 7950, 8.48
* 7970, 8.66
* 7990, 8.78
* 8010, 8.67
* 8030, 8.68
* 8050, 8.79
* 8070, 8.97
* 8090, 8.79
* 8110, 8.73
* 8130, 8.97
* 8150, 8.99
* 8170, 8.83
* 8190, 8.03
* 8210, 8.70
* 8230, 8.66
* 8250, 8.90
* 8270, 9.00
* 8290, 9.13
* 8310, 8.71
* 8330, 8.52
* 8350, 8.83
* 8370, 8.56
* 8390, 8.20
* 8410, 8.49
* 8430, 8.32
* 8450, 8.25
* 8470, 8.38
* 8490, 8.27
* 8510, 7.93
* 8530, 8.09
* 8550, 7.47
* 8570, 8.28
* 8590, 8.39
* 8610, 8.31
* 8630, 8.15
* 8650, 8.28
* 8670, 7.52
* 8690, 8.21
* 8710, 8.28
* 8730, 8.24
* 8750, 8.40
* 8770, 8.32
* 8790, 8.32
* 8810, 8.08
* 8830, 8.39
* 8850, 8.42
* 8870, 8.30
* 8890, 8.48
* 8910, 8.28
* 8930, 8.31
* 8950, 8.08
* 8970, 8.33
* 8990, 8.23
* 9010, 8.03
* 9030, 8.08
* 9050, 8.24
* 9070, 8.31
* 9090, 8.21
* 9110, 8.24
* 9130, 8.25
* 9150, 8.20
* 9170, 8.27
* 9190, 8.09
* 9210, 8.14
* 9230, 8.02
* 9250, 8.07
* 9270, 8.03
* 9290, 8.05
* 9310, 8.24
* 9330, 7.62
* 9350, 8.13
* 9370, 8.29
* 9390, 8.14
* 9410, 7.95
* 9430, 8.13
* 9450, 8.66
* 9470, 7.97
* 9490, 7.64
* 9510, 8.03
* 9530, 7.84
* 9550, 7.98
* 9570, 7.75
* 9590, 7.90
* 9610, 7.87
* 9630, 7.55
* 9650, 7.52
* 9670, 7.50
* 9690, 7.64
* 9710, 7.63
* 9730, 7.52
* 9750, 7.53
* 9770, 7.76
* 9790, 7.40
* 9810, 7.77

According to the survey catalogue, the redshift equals 0.000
